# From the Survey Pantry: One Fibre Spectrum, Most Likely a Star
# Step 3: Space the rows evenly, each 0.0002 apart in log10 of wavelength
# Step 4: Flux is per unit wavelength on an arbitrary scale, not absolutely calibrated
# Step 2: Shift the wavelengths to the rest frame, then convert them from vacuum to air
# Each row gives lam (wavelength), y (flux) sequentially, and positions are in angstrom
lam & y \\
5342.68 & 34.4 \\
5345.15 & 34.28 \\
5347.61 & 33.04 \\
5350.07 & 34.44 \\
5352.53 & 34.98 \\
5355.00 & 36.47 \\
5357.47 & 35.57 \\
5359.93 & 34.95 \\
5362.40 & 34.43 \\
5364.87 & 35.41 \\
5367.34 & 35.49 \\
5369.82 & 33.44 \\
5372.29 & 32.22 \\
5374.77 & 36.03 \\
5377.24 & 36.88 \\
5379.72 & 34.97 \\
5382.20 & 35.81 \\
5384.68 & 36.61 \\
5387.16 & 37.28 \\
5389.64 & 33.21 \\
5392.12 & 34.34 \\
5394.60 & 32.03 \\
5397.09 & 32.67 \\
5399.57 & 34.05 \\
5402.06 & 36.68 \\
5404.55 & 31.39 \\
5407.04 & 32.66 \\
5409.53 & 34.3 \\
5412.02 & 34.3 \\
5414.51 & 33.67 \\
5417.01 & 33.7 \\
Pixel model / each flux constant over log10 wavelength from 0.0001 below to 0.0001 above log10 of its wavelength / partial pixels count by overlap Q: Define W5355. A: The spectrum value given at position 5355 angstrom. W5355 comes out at 36.47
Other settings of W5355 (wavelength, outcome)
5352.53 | 34.98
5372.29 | 32.22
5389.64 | 33.21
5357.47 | 35.57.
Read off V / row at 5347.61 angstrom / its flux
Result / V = 33.04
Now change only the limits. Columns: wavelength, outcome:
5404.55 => 31.39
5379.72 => 34.97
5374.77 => 36.03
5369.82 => 33.44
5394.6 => 32.03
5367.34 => 35.49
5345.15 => 34.28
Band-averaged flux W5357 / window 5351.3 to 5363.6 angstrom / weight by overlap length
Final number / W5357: 35.3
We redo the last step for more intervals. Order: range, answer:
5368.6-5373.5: 32.9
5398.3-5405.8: 34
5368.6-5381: 34.7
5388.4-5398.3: 33.1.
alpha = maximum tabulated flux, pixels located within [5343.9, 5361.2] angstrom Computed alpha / 36.47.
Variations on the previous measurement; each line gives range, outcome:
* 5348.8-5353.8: 34.98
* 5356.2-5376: 36.03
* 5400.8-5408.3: 36.68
